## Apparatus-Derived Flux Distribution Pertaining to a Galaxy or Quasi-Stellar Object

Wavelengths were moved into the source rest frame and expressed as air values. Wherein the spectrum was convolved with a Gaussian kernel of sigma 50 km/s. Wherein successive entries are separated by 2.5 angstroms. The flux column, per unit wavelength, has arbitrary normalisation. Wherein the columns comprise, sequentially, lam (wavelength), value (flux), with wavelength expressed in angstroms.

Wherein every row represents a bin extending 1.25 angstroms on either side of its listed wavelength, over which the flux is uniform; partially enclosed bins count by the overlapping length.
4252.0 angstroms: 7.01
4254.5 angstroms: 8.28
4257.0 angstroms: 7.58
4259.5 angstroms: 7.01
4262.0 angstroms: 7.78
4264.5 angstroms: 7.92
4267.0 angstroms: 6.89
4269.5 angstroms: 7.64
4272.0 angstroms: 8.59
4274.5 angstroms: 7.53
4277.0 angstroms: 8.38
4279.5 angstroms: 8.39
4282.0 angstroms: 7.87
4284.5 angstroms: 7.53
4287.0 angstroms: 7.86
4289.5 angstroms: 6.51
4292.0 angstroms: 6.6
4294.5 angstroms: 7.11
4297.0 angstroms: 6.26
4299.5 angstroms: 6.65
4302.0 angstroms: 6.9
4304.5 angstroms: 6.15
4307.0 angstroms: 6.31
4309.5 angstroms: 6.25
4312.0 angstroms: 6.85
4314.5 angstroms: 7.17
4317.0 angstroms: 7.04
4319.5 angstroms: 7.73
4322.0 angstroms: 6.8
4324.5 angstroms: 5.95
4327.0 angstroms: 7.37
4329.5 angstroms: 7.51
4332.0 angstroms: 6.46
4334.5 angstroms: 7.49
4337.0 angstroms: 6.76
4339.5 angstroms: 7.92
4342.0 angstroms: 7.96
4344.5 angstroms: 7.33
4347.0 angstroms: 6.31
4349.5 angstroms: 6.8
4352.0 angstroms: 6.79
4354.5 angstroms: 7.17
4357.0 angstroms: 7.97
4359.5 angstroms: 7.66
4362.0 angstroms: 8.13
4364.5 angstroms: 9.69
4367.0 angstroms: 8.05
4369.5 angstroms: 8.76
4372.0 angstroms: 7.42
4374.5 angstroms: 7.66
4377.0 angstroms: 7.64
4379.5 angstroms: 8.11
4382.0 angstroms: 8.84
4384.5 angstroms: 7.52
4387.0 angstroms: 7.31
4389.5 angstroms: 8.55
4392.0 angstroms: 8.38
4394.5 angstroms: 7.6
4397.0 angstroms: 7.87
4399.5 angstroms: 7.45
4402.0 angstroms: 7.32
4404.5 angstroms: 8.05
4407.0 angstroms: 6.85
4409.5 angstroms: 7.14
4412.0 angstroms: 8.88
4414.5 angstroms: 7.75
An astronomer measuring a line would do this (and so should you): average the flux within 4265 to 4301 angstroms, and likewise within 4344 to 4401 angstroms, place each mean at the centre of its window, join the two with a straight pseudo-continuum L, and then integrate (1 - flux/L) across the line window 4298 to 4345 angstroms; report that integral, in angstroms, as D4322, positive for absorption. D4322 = 3.8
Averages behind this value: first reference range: 7.42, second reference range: 7.79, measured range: 6.97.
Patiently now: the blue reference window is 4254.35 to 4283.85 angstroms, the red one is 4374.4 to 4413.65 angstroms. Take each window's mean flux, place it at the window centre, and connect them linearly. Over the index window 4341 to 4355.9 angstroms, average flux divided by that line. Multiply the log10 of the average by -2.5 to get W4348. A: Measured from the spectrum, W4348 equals 0.111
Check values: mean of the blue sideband 7.8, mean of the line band 7.05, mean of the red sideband 7.83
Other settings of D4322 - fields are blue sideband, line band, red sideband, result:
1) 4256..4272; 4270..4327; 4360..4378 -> 4.63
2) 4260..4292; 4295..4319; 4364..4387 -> 3.50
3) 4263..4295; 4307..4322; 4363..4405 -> 1.58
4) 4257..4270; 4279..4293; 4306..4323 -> -0.43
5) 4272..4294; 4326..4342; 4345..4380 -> 0.78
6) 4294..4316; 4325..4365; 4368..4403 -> -0.73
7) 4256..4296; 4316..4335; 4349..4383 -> 1.80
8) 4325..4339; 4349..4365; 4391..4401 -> -0.70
